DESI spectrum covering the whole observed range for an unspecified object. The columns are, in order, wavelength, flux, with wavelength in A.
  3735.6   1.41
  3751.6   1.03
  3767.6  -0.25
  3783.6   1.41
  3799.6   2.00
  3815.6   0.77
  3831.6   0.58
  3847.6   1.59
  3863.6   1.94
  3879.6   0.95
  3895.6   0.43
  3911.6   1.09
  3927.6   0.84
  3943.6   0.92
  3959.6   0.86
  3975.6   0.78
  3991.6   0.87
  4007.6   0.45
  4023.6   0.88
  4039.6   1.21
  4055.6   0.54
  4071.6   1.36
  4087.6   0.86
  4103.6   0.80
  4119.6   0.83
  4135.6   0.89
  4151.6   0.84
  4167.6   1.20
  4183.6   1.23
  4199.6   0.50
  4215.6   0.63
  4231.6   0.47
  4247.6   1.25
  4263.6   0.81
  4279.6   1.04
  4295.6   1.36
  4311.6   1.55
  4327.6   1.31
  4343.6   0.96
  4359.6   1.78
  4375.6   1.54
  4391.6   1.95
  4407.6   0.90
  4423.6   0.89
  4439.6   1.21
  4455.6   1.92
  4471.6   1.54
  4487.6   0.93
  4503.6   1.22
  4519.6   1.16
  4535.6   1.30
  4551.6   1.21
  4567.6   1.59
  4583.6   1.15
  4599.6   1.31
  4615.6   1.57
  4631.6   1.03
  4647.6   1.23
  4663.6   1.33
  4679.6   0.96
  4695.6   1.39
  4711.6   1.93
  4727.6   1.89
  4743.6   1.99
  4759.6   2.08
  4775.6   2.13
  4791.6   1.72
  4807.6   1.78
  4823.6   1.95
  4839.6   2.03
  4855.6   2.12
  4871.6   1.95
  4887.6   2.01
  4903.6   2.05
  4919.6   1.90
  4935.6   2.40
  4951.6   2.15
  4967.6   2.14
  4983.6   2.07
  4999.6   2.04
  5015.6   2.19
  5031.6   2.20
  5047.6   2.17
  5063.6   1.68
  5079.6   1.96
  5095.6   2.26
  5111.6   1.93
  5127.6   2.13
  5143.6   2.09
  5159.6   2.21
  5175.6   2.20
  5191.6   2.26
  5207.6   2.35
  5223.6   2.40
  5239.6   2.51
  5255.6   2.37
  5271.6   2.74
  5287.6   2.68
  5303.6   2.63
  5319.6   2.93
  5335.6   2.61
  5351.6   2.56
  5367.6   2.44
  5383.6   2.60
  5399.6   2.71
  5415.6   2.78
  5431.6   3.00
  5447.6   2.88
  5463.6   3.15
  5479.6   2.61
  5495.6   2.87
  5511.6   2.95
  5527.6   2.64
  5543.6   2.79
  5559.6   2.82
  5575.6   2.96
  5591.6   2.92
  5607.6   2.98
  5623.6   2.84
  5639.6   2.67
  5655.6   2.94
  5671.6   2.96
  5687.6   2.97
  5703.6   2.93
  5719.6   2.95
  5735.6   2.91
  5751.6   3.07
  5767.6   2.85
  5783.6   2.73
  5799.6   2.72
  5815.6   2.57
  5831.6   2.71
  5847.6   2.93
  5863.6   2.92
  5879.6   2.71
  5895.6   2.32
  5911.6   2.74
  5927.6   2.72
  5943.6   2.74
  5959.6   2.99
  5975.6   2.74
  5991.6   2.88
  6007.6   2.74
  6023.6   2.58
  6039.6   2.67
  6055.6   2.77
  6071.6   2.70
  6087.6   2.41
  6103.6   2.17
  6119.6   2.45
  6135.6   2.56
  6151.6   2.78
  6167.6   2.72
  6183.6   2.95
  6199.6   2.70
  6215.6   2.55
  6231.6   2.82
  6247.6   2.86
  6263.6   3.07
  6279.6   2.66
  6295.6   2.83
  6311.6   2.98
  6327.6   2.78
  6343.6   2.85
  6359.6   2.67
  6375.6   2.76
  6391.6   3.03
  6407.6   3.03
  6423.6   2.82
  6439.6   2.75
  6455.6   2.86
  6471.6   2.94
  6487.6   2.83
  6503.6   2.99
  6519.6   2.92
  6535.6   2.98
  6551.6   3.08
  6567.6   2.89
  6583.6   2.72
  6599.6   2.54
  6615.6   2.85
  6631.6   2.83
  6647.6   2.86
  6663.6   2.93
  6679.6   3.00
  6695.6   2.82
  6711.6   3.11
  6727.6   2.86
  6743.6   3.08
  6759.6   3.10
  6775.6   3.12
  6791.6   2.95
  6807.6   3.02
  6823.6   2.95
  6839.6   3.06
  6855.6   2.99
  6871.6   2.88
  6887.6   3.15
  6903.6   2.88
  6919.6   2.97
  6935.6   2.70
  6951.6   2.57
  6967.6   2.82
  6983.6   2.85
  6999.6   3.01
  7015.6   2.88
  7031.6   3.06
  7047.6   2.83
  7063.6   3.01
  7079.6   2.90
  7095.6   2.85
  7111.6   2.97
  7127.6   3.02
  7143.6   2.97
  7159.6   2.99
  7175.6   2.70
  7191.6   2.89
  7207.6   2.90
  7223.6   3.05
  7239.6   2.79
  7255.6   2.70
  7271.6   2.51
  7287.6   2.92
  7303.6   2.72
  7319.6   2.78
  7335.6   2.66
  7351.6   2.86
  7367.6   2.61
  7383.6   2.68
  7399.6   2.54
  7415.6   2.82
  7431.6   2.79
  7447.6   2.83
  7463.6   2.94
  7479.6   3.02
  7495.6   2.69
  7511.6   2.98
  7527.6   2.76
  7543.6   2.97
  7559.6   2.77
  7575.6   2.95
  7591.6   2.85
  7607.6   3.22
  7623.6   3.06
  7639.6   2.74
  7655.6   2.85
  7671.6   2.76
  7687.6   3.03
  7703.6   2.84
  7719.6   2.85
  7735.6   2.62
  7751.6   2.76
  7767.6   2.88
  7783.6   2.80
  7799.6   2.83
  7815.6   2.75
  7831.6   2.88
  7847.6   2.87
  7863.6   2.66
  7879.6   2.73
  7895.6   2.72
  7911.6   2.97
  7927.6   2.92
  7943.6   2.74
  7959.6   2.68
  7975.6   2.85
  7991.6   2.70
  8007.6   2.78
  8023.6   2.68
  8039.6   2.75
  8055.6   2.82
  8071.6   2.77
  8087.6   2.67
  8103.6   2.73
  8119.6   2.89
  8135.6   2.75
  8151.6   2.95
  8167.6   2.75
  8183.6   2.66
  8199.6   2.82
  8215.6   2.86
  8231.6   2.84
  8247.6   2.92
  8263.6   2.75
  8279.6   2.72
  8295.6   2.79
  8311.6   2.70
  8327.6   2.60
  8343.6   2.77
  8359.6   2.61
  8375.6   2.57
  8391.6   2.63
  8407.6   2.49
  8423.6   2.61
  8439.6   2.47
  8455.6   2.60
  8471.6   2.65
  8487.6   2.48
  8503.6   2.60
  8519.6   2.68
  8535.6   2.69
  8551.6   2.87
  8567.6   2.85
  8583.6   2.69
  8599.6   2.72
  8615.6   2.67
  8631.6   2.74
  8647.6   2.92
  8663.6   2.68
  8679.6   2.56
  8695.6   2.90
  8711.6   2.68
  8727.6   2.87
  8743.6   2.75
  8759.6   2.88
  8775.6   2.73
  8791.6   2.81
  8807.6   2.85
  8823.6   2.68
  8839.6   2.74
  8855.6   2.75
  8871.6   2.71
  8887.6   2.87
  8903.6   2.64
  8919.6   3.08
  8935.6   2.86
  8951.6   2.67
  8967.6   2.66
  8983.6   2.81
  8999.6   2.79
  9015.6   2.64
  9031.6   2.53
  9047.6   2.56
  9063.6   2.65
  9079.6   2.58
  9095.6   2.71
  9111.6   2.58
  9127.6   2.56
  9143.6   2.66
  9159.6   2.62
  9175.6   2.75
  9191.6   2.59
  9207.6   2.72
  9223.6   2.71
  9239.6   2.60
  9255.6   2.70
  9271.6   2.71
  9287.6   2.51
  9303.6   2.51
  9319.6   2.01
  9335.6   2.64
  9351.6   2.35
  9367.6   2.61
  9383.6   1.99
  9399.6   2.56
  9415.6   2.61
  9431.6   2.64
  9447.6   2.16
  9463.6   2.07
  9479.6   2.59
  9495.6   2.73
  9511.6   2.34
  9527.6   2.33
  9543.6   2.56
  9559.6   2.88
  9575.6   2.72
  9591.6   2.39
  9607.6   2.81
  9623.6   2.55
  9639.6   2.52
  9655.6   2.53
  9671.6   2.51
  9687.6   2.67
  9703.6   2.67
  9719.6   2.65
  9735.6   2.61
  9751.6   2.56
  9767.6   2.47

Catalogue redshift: 0.179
